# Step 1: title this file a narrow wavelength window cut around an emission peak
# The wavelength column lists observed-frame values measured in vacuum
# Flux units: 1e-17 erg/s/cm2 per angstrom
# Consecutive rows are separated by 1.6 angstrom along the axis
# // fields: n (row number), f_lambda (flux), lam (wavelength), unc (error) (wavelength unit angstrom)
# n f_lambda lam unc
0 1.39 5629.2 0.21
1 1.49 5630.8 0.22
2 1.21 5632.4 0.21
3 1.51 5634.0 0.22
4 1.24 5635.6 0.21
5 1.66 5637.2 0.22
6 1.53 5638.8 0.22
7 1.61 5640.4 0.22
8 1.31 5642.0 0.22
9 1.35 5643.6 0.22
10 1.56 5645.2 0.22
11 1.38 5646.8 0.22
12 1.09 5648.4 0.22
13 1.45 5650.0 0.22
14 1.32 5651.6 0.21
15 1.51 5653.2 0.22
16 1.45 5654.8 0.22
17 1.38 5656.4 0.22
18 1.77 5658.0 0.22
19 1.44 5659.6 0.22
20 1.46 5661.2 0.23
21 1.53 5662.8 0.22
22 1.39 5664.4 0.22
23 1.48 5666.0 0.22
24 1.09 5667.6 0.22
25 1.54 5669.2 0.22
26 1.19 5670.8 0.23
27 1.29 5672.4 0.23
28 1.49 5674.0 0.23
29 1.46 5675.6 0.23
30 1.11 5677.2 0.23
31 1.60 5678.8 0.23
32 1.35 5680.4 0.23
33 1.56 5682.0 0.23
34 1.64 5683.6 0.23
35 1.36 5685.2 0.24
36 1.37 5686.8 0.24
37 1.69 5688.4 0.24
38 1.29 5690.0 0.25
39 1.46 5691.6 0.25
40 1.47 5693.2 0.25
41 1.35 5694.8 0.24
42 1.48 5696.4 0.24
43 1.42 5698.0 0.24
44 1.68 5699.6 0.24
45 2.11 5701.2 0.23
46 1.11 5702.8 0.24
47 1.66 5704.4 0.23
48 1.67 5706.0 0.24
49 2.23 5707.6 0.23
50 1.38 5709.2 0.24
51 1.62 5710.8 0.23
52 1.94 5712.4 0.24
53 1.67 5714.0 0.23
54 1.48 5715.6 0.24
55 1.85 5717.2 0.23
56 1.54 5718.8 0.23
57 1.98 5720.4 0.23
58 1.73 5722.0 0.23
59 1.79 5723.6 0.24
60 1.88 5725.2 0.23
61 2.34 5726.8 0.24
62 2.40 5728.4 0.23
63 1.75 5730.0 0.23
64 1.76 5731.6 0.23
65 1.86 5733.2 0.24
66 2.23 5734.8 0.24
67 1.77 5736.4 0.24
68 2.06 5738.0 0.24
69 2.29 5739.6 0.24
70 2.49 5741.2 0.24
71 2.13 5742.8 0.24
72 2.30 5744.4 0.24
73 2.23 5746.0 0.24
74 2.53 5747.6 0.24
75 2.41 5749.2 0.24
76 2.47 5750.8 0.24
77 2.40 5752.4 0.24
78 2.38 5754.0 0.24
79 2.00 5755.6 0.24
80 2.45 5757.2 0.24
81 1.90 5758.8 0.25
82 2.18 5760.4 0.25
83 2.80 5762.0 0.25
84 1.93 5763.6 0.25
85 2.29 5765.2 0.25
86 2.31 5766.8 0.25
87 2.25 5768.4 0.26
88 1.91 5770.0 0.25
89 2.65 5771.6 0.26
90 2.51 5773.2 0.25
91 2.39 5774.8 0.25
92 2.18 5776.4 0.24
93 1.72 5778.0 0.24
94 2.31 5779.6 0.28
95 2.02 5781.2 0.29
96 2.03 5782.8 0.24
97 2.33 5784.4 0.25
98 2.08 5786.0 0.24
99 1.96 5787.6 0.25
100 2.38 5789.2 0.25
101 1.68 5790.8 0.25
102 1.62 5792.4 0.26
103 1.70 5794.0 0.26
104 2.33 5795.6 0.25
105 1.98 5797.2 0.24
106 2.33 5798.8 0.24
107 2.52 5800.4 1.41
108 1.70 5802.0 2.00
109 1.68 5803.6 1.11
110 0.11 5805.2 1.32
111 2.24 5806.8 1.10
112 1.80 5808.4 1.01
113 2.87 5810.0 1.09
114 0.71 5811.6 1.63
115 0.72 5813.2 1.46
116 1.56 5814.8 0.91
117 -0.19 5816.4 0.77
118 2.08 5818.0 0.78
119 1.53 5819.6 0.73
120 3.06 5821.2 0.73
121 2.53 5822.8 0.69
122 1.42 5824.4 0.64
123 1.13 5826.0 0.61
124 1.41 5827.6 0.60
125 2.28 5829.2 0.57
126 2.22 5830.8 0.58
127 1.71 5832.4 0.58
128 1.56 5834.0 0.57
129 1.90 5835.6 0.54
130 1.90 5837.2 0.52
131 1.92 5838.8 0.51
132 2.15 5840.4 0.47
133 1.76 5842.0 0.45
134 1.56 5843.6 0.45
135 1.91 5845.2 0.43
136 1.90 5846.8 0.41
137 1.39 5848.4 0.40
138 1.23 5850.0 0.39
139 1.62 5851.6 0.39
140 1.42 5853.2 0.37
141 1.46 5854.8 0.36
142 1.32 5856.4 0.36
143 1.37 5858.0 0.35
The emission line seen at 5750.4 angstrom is Mg II 2798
